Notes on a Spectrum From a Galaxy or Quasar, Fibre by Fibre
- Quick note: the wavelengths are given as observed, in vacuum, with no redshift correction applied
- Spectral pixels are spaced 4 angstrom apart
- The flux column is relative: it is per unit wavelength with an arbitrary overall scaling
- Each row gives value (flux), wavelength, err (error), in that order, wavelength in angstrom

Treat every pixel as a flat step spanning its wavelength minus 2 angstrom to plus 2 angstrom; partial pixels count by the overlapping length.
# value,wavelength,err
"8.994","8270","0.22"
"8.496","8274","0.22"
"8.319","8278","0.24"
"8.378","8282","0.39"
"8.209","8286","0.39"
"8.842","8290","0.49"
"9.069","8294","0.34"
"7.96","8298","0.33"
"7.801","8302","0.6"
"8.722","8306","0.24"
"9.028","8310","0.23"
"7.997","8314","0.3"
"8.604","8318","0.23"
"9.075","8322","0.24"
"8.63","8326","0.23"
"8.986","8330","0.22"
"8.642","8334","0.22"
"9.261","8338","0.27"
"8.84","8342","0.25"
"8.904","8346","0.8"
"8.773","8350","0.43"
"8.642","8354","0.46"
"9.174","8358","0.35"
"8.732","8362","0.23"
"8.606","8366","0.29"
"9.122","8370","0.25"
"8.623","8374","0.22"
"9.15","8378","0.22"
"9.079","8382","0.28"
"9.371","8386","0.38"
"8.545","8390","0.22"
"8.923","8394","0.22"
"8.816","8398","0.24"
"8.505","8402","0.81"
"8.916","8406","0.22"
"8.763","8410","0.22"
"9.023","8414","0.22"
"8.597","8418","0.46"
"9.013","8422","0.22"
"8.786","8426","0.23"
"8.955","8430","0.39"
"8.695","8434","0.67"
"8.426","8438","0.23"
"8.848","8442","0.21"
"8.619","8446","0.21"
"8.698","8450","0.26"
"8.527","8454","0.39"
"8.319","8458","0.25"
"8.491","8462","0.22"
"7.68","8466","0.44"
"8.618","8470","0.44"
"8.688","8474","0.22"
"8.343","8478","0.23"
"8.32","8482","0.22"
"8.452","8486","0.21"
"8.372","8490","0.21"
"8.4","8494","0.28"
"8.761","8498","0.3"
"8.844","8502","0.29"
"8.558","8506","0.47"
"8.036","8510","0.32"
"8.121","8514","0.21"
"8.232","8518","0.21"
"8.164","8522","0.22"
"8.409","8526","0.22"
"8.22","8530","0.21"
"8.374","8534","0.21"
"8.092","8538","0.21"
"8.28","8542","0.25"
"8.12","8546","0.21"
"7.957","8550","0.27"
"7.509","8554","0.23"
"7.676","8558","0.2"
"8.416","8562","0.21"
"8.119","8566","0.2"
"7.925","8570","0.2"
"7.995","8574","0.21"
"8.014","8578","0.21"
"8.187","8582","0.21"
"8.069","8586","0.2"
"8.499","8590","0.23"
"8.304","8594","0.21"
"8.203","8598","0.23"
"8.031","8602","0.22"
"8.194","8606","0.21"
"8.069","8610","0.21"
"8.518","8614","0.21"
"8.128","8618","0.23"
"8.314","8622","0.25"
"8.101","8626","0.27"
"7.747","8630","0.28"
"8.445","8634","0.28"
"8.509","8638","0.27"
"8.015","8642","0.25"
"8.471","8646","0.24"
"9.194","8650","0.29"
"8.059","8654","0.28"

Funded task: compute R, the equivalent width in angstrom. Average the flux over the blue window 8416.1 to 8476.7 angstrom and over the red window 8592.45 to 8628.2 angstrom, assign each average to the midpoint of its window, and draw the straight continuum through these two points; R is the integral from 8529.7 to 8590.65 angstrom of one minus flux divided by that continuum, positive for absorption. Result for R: 1.8 angstrom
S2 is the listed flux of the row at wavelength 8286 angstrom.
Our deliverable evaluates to 8.209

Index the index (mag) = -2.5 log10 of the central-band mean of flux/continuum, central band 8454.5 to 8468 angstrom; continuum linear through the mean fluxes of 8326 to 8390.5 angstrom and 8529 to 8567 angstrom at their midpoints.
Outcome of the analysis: 0.032 mag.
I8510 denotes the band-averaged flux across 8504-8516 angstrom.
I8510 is 8.24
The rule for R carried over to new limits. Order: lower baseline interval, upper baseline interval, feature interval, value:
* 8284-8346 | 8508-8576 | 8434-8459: -0.8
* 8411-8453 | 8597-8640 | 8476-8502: 0.4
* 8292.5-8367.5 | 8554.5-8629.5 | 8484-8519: -0.4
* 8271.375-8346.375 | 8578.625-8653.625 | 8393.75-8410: -0.5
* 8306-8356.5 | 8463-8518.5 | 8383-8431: -1.4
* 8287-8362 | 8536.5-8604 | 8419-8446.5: -1.1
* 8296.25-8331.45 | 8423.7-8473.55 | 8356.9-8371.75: -0.6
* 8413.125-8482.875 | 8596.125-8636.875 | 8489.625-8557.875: 1.3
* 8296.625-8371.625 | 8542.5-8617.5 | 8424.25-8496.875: -1.0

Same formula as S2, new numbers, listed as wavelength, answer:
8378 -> 9.15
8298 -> 7.96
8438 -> 8.426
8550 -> 7.957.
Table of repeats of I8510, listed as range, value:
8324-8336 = 8.75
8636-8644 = 8.26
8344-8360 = 8.87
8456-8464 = 8.41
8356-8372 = 8.91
